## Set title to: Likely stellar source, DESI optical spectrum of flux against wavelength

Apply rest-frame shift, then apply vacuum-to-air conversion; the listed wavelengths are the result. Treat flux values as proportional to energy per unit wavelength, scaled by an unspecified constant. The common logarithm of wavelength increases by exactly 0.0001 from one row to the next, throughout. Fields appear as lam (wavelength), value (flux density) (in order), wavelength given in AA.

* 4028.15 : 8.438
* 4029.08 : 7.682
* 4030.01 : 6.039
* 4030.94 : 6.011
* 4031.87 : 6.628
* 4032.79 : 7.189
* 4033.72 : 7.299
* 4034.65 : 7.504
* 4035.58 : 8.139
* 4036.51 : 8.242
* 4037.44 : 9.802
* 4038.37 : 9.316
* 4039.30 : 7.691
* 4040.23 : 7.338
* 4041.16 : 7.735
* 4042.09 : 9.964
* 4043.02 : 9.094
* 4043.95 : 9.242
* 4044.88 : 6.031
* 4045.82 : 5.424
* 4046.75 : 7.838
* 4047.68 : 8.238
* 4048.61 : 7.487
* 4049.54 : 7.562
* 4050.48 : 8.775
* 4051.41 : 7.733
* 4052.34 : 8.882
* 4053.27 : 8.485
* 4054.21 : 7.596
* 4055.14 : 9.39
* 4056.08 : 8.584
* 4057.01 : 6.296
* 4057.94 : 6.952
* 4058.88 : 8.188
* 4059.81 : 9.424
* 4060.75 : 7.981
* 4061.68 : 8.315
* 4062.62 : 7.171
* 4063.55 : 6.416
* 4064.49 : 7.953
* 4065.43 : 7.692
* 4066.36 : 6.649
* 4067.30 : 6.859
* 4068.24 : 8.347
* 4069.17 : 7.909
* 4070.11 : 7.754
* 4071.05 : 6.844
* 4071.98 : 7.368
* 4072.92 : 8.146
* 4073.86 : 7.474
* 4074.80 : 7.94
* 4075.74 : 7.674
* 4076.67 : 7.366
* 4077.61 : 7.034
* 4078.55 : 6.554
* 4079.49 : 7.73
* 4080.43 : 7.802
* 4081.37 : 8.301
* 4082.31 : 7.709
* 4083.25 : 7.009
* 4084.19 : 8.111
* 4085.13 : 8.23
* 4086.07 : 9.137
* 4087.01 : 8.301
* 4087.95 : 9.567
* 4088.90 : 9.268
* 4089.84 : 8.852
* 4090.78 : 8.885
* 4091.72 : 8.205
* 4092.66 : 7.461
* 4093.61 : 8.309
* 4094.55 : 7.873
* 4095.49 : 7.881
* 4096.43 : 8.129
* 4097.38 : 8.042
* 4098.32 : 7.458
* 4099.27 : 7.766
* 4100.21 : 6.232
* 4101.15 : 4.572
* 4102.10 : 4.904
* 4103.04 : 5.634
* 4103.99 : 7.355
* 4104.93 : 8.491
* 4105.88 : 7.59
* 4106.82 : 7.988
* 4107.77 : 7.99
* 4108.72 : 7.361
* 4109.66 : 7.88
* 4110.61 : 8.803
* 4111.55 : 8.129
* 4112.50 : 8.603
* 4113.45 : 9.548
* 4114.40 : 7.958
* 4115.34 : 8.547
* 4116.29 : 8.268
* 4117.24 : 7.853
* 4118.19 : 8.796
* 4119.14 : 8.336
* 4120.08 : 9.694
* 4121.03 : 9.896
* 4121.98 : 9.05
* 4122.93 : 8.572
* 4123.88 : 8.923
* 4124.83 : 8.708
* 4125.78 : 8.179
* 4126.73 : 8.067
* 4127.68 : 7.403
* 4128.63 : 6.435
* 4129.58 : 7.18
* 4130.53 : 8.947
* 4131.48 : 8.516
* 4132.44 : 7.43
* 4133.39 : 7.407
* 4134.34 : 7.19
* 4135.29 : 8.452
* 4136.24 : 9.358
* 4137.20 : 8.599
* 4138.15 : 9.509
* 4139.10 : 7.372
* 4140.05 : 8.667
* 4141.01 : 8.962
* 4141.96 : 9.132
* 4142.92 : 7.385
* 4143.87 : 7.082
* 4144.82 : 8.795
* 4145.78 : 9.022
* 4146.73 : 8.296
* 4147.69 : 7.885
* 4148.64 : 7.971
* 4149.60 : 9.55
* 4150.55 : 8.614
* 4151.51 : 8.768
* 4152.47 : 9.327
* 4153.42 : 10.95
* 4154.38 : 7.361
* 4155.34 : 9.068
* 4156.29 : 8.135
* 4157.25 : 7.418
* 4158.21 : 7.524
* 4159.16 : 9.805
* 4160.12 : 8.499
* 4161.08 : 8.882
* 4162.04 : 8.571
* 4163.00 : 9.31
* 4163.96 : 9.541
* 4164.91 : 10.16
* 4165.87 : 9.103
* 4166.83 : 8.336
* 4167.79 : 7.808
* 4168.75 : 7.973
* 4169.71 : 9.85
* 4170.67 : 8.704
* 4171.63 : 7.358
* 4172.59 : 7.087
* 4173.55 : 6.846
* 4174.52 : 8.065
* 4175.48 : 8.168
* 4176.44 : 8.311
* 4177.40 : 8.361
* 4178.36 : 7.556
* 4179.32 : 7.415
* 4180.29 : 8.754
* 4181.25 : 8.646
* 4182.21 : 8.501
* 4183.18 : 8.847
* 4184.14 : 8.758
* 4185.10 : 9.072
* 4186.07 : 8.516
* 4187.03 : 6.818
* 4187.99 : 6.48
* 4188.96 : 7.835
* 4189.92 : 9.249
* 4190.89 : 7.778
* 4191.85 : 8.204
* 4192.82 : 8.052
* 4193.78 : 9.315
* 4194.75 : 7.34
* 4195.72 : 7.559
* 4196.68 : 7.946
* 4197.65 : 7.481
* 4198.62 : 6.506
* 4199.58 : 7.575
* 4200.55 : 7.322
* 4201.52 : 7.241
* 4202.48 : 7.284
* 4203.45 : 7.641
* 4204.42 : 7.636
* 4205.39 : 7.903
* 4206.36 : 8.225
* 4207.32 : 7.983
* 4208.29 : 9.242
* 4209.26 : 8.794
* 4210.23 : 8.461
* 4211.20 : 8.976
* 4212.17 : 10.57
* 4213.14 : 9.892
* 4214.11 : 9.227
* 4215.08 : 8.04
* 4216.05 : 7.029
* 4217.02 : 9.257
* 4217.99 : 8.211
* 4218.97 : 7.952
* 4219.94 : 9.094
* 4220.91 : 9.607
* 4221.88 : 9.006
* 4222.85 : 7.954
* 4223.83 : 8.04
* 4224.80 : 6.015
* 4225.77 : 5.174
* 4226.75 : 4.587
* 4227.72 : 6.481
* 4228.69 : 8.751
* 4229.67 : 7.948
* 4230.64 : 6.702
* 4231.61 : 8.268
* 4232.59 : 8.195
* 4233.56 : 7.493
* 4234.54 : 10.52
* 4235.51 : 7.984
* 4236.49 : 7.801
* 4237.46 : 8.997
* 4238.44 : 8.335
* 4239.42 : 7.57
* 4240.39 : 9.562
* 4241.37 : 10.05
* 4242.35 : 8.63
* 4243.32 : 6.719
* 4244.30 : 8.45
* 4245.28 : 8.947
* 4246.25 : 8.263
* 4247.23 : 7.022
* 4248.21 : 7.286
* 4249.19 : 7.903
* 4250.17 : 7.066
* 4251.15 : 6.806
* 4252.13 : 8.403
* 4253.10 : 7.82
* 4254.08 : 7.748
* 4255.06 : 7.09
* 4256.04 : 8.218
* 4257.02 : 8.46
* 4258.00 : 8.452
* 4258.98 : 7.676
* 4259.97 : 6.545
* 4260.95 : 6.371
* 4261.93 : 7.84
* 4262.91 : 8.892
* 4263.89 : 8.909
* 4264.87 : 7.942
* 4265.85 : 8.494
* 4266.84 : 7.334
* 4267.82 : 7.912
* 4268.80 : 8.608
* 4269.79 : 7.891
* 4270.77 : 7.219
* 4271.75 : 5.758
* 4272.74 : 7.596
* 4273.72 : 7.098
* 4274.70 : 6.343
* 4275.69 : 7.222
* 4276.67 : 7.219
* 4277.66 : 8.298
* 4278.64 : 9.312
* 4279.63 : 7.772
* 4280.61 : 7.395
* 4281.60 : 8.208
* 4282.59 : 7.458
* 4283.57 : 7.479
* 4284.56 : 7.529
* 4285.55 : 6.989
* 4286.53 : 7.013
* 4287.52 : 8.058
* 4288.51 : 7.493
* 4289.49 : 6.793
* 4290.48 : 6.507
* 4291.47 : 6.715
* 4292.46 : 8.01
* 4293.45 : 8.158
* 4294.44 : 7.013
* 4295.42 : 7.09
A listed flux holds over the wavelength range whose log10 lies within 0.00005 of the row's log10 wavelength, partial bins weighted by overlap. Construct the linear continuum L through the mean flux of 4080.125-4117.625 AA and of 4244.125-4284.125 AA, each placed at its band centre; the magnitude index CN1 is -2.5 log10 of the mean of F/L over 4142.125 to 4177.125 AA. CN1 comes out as -0.09 mag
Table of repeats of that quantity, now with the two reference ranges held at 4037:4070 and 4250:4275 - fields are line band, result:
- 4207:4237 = -0.06 mag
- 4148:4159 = -0.11 mag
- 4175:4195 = -0.06 mag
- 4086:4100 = -0.05 mag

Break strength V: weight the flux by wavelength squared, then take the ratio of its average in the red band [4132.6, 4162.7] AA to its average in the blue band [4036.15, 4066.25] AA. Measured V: 1.1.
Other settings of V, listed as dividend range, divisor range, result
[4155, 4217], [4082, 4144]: 1.06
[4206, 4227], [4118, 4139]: 1.03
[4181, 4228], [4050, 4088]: 1.10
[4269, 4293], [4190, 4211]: 0.97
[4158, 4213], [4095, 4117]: 1.13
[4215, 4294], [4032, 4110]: 1.09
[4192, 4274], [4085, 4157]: 1.02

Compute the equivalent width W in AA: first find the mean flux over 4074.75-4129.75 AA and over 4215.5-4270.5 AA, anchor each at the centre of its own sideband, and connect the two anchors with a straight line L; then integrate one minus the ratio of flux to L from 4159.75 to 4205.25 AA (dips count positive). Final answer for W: -1.1 AA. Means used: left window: 7.96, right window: 7.93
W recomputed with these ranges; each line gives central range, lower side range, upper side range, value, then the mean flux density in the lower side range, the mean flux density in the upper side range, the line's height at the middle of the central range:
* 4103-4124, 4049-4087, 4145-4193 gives -0.74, 7.79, 8.43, 8.08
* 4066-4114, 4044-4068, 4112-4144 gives 1.61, 7.71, 8.37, 8.02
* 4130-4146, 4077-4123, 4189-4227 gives -0.63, 7.99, 8.05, 8.01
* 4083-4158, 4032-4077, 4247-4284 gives -3.78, 7.85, 7.66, 7.79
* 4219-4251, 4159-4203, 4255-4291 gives -0.39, 8.18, 7.61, 7.84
